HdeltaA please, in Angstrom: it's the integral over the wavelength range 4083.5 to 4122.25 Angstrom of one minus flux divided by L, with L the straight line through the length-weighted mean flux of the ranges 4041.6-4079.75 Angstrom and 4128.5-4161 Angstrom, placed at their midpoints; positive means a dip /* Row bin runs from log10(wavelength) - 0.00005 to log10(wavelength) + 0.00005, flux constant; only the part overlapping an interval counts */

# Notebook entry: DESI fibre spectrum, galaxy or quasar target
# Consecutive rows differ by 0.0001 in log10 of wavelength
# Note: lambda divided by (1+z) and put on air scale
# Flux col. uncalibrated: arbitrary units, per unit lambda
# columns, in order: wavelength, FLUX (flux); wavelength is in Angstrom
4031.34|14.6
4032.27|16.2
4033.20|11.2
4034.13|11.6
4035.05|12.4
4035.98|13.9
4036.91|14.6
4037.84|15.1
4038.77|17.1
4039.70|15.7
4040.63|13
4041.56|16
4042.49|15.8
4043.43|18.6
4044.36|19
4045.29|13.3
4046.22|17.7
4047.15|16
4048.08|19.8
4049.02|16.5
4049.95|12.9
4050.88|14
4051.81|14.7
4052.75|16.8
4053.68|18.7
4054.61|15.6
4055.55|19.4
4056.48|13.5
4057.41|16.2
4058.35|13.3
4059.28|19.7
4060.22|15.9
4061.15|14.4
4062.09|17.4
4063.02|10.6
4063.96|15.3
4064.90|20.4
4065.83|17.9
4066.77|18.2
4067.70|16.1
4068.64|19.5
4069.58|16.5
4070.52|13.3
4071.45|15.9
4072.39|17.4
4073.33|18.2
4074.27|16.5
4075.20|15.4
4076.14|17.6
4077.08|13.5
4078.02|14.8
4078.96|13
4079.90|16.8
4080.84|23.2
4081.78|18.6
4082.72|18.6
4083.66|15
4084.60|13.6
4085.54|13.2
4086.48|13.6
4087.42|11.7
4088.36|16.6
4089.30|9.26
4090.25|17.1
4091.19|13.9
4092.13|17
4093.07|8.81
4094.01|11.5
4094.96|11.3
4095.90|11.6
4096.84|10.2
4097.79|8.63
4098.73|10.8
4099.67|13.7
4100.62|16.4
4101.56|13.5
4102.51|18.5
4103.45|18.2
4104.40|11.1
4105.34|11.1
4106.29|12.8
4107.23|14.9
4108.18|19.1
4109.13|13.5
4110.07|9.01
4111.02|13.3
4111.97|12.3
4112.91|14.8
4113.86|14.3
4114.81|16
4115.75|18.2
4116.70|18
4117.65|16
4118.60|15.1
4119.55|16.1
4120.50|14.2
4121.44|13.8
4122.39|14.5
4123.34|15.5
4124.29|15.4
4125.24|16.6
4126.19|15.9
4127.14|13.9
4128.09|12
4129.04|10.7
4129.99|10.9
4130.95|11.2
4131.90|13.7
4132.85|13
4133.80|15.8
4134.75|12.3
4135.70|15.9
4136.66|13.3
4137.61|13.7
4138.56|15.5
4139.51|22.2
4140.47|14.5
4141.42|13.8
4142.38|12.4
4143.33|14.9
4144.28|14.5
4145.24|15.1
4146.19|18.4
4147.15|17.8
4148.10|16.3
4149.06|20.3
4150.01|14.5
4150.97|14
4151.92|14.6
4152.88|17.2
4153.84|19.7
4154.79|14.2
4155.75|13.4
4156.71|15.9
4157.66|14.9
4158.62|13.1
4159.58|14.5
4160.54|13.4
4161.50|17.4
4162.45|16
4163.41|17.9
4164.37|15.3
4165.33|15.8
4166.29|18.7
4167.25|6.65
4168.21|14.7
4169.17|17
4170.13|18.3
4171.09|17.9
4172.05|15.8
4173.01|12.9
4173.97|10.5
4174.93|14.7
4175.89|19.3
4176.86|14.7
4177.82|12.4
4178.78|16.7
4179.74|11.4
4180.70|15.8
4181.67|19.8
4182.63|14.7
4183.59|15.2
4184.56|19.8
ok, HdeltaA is 4.2 Angstrom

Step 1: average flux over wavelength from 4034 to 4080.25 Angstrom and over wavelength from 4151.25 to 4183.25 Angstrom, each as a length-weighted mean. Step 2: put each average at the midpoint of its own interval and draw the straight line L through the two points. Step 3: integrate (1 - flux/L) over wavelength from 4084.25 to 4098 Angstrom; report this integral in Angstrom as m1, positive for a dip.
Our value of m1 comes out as 2.7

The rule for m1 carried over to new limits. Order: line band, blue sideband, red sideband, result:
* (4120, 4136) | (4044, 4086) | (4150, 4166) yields 1.95 Angstrom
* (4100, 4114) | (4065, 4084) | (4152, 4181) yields 1.81 Angstrom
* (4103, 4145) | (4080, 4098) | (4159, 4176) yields 0.45 Angstrom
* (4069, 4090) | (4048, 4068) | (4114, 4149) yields 0.31 Angstrom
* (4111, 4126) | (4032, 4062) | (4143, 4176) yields 0.23 Angstrom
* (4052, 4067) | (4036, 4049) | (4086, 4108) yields -1.11 Angstrom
